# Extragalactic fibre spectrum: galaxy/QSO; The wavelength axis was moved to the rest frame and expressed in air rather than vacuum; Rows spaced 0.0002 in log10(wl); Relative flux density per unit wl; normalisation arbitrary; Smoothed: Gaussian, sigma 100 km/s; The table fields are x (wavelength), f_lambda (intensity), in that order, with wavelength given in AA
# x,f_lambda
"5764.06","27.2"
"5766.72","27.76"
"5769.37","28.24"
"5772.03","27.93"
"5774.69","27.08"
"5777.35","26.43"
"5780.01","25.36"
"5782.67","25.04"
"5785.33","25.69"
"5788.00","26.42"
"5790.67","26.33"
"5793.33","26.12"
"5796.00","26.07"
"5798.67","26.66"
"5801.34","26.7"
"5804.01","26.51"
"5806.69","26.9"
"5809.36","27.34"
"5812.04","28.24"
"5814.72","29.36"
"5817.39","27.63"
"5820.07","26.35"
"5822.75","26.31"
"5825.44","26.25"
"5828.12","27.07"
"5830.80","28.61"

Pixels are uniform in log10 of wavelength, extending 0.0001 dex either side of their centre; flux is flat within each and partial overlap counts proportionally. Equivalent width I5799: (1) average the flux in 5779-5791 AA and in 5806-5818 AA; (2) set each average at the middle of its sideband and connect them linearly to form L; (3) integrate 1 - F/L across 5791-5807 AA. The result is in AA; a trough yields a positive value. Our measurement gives 0.3 AA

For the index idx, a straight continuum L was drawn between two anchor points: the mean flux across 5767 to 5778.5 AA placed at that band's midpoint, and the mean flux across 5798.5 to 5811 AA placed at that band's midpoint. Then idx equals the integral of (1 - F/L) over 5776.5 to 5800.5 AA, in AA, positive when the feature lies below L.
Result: 1.0 AA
